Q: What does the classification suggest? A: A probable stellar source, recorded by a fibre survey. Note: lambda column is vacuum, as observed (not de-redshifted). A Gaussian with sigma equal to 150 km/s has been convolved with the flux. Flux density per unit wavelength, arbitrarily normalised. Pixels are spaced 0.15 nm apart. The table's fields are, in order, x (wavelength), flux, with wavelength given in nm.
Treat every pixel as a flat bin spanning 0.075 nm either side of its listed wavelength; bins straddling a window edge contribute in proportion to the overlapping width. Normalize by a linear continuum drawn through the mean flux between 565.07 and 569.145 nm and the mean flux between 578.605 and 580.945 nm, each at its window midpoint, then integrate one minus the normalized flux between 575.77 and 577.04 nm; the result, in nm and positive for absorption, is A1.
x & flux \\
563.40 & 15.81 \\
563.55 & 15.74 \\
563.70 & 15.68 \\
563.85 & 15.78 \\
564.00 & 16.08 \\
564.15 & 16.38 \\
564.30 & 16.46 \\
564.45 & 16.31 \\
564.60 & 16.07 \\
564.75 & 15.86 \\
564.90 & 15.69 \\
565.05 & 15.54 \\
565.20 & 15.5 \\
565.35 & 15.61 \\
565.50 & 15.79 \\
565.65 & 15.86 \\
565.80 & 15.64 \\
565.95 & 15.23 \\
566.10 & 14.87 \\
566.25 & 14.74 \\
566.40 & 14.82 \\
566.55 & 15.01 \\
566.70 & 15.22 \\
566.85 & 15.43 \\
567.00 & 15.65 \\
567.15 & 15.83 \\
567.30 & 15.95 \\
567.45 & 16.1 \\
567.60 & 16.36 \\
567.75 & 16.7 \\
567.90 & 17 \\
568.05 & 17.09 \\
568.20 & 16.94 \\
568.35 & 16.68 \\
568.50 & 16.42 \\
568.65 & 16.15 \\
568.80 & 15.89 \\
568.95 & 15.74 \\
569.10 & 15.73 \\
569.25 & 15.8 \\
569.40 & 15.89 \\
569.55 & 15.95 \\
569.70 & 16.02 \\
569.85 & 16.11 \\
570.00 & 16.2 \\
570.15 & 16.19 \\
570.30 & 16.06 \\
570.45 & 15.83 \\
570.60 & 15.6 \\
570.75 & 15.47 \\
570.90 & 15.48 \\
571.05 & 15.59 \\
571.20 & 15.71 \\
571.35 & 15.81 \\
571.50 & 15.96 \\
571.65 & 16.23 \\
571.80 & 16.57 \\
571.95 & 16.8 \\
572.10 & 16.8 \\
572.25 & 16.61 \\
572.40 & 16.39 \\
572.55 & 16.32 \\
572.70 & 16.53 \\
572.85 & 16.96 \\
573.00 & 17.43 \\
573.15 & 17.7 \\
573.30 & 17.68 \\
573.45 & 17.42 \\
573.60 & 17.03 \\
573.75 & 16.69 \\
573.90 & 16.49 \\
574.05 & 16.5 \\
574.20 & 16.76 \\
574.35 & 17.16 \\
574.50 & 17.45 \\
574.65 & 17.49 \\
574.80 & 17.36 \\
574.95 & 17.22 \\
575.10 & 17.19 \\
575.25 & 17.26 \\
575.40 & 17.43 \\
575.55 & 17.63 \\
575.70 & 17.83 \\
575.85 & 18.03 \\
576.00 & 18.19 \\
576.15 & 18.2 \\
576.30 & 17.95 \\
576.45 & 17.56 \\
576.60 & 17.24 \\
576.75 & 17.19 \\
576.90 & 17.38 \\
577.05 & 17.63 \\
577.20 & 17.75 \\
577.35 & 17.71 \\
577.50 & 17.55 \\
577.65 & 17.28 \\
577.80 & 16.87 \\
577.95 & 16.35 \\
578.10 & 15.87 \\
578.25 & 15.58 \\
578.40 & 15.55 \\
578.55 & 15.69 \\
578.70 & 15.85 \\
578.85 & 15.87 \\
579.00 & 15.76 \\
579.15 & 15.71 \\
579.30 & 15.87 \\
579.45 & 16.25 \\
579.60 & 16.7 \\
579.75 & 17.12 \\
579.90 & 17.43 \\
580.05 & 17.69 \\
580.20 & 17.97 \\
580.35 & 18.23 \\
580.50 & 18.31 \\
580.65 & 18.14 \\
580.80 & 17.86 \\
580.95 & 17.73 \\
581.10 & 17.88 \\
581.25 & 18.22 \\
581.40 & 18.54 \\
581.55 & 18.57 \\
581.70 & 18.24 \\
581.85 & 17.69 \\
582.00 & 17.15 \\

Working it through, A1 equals -0.078 nm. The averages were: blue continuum 15.8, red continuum 17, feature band 17.7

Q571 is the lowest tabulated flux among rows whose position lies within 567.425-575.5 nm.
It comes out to 15.47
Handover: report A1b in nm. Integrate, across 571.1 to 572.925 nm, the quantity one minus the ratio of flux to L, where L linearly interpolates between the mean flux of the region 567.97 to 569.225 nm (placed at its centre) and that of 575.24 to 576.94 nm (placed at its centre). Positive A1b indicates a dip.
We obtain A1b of 0.06 nm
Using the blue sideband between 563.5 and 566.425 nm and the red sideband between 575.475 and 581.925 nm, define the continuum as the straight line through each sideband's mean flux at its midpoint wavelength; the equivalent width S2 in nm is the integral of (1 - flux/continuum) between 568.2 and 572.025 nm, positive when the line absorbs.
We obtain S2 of 0.06 nm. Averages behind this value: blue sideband 15.7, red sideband 17.3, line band 16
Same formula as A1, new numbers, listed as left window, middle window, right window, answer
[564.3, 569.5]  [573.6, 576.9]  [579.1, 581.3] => -0.103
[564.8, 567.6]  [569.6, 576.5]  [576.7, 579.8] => -0.301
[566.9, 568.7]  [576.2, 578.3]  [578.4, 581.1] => -0.043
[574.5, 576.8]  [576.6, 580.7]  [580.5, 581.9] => 0.232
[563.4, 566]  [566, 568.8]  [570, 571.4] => -0.022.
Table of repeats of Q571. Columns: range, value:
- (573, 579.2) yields 15.55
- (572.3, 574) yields 16.32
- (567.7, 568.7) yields 16.15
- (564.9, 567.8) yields 14.74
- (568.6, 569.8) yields 15.73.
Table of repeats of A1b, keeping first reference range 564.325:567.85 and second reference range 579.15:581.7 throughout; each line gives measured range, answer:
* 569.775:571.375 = 0.04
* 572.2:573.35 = -0.03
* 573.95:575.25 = -0.02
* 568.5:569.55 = 0.01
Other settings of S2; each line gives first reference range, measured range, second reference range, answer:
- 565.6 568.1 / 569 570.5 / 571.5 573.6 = 0.03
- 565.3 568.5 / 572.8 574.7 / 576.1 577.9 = -0.02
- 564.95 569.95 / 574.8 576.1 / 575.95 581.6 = -0.06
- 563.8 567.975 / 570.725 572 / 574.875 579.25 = 0.03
